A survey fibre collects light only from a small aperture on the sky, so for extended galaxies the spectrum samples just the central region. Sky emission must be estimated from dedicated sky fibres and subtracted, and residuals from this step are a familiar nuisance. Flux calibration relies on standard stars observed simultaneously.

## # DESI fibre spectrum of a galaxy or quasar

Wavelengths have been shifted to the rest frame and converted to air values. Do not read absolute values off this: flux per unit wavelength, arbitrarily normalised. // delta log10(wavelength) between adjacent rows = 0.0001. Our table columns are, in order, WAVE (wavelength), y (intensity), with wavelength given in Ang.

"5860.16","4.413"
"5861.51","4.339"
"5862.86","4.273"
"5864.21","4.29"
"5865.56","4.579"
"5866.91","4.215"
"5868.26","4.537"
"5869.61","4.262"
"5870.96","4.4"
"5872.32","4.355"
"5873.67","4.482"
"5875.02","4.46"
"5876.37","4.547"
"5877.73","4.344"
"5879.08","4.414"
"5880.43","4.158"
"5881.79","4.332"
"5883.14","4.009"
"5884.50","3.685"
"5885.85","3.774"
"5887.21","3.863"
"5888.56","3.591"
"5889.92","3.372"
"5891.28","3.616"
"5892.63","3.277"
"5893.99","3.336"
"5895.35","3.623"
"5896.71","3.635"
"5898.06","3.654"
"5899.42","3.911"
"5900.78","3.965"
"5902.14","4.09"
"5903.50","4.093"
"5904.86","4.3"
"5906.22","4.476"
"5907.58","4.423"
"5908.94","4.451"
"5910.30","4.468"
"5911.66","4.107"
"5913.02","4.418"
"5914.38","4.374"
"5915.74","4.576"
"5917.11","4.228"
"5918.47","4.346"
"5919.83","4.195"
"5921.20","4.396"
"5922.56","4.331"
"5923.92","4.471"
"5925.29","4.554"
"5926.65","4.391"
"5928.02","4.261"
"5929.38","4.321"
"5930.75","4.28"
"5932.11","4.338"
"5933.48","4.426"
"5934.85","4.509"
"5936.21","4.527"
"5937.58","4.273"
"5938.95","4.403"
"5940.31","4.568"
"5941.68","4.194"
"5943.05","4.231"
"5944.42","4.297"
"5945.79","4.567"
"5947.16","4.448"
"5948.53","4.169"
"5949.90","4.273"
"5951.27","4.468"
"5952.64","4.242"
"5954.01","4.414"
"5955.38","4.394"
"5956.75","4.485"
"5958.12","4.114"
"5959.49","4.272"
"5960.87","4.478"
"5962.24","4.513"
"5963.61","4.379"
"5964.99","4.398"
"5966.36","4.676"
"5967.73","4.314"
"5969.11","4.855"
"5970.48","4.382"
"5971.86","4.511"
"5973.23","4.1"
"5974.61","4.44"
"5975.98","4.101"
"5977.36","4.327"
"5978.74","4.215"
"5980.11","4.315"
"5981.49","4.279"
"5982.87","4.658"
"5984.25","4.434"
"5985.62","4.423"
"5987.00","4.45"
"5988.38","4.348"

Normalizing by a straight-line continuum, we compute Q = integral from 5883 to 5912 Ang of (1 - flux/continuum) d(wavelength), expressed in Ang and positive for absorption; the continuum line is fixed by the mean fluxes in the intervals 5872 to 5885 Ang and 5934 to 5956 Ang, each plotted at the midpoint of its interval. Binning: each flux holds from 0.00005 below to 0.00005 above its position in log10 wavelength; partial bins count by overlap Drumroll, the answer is 2.8 Ang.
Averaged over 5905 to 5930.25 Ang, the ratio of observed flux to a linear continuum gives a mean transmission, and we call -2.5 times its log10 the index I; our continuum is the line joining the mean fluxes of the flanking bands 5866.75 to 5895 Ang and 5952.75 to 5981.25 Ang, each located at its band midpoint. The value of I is -0.05 mag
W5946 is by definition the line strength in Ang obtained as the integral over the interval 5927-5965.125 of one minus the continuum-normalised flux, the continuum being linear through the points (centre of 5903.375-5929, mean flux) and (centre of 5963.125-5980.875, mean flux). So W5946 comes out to 0.1 Ang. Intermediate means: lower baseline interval 4.37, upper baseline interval 4.38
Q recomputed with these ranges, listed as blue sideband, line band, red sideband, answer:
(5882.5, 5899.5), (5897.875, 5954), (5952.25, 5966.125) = -4.4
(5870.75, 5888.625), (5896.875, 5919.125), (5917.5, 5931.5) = 0.3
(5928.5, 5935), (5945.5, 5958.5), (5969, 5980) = 0.0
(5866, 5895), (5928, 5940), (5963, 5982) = -0.4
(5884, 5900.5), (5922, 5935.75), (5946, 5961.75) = -1.1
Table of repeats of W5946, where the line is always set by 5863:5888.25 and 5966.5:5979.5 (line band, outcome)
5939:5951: 0.0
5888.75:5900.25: 1.9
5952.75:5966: -0.1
